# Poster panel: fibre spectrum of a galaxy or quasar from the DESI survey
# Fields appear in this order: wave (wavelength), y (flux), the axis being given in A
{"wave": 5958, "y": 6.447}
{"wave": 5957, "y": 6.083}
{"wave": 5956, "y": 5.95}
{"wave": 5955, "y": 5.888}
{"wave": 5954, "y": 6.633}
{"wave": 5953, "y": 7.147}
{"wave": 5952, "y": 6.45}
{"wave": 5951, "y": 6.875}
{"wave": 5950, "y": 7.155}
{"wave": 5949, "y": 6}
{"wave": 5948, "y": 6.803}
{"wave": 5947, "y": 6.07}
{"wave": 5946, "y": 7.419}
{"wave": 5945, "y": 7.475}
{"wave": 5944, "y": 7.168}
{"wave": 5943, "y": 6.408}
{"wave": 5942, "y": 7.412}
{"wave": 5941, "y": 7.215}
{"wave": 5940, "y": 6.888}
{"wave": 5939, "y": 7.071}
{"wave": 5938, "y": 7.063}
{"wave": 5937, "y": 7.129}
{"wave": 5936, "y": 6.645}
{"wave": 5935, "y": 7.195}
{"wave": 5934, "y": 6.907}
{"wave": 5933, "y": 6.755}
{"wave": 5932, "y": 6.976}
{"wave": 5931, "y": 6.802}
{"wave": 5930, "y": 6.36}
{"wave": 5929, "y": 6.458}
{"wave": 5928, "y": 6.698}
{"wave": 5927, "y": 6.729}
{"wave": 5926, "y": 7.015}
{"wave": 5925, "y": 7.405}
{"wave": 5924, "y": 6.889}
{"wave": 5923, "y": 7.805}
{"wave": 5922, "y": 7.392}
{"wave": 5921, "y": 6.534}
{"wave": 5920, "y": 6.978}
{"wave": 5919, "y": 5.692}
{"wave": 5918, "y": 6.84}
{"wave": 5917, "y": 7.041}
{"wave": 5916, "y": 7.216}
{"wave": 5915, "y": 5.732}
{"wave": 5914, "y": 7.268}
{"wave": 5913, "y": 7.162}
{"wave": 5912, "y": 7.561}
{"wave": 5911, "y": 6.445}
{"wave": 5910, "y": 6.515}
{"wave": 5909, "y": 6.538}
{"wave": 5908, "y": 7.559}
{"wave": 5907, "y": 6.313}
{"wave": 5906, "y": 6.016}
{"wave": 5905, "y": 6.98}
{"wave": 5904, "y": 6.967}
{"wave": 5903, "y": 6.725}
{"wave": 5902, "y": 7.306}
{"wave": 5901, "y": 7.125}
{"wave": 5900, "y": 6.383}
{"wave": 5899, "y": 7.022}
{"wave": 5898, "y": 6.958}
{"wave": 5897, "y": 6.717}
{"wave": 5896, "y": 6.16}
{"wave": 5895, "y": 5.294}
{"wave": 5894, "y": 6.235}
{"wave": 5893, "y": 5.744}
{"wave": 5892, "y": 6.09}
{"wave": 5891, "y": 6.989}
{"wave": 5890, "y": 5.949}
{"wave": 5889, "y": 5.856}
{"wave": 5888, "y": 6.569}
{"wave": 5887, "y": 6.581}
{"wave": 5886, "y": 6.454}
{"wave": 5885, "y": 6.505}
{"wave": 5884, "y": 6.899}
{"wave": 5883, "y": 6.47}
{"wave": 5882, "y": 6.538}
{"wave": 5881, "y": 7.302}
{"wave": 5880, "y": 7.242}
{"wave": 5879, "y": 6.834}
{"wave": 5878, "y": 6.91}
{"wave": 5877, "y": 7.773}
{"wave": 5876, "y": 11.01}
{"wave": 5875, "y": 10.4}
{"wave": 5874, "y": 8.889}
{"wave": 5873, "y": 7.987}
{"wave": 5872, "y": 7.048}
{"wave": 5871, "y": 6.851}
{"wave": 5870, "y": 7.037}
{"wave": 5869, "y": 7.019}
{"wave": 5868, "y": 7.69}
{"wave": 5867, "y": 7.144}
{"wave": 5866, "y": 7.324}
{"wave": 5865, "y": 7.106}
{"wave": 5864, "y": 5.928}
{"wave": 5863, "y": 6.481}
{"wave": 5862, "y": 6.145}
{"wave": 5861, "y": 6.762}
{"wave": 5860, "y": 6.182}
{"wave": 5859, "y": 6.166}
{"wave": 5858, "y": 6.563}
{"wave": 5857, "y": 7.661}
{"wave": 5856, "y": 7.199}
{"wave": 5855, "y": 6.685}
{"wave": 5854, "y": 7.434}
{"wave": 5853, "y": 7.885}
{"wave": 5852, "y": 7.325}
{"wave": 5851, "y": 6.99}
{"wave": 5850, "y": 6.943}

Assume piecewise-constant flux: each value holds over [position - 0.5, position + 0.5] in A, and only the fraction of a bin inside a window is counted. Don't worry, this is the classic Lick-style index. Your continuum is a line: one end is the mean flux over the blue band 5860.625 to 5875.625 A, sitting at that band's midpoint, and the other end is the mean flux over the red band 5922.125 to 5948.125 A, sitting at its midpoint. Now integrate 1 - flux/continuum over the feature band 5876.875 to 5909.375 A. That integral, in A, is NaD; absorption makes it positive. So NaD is 2.6 A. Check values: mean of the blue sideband 7.36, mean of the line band 6.62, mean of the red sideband 6.96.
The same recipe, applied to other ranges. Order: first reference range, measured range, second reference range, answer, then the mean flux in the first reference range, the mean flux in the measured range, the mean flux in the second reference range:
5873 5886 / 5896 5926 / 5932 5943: 1.9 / 7.69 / 6.86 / 7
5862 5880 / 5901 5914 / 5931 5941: 0.6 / 7.56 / 6.87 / 6.96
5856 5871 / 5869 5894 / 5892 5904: -1.8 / 6.82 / 7.14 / 6.52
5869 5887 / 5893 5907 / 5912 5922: 1.0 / 7.5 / 6.57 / 6.79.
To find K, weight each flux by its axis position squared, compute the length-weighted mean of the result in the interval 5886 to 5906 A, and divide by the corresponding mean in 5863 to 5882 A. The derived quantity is 0.86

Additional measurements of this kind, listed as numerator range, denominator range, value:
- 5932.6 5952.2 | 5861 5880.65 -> 0.94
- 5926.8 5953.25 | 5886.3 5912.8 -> 1.06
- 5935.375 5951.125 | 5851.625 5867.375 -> 1.04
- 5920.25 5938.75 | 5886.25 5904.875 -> 1.08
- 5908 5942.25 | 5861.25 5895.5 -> 1.00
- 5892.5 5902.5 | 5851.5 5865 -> 0.97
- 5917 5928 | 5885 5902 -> 1.09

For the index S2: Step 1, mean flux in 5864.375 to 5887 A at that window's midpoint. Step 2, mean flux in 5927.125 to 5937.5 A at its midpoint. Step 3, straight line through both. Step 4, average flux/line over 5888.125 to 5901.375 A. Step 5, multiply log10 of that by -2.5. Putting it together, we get 0.14 mag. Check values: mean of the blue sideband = 7.45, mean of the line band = 6.35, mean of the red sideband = 6.79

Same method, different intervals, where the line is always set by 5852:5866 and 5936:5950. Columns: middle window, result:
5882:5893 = 0.07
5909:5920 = 0.02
